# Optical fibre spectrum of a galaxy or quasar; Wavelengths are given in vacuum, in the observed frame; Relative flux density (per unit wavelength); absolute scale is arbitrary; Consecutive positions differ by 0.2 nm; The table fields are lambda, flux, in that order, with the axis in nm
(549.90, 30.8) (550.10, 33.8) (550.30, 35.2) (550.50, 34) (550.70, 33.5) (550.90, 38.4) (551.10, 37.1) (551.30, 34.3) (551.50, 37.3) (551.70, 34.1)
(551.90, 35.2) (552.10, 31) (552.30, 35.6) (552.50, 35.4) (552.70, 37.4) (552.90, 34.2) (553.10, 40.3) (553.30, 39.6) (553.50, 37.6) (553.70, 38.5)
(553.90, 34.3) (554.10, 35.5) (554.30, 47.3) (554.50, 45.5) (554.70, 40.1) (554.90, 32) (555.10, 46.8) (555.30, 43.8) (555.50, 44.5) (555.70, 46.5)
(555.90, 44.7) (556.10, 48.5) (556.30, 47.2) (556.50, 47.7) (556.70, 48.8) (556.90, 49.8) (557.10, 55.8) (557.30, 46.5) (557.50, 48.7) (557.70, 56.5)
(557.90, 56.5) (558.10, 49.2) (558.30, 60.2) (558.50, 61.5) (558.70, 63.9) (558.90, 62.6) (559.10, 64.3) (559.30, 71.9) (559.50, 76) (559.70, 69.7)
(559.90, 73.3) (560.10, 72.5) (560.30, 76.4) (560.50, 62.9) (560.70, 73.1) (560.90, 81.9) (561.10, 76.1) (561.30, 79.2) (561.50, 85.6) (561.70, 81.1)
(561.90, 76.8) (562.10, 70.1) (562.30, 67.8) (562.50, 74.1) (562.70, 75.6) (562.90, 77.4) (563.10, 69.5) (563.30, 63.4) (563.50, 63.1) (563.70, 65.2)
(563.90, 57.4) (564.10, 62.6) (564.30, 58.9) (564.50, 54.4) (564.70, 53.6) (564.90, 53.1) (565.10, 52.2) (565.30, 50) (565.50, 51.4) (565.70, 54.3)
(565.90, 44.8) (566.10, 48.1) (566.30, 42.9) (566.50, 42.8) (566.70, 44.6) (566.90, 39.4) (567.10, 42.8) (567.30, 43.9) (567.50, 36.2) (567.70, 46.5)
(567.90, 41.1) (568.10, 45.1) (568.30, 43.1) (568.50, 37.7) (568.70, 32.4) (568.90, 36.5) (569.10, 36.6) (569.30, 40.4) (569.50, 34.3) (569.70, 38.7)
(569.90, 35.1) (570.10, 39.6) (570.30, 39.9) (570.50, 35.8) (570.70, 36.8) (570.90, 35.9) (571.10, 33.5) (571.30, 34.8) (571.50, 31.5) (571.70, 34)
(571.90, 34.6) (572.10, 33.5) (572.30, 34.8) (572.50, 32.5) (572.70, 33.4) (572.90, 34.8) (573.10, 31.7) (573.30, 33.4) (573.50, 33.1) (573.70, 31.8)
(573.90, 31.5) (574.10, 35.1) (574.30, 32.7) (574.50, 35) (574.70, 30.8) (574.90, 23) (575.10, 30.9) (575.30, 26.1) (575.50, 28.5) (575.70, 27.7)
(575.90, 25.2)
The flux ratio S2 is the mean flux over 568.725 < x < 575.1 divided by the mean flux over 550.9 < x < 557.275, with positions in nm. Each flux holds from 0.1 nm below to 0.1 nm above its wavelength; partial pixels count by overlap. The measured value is 0.84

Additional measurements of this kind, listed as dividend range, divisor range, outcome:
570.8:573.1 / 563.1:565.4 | 0.58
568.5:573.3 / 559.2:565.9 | 0.52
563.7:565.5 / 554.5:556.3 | 1.27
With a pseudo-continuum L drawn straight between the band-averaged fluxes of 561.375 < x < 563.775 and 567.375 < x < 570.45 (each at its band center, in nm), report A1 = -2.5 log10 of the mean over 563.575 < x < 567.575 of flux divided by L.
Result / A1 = 0.137 mag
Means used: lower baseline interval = 72.6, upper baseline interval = 38.9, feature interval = 50.1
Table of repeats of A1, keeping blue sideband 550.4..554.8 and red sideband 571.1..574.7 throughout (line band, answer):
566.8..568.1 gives -0.22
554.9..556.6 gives -0.24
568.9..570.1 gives -0.10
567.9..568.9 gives -0.15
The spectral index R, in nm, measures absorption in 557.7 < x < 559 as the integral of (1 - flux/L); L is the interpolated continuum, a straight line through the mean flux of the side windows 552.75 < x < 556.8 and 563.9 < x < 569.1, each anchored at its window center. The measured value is -0.46 nm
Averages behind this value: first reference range 42.1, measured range 58.8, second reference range 46.4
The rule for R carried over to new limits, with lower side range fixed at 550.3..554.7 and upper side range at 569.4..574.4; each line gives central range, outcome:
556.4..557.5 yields -0.40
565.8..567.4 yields -0.39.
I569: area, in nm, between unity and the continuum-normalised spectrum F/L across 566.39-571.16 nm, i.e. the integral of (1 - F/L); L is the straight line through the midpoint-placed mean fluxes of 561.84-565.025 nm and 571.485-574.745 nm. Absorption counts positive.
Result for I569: 0.82 nm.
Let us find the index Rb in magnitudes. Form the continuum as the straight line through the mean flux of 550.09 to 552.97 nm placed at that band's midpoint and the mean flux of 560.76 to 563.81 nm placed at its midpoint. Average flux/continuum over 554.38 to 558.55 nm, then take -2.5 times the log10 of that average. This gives 0.10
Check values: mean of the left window 35.2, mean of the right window 73.7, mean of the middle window 48.4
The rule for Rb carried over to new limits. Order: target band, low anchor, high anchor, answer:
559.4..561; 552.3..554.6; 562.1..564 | -0.23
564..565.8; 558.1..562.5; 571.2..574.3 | 0.05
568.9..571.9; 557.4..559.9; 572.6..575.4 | 0.08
